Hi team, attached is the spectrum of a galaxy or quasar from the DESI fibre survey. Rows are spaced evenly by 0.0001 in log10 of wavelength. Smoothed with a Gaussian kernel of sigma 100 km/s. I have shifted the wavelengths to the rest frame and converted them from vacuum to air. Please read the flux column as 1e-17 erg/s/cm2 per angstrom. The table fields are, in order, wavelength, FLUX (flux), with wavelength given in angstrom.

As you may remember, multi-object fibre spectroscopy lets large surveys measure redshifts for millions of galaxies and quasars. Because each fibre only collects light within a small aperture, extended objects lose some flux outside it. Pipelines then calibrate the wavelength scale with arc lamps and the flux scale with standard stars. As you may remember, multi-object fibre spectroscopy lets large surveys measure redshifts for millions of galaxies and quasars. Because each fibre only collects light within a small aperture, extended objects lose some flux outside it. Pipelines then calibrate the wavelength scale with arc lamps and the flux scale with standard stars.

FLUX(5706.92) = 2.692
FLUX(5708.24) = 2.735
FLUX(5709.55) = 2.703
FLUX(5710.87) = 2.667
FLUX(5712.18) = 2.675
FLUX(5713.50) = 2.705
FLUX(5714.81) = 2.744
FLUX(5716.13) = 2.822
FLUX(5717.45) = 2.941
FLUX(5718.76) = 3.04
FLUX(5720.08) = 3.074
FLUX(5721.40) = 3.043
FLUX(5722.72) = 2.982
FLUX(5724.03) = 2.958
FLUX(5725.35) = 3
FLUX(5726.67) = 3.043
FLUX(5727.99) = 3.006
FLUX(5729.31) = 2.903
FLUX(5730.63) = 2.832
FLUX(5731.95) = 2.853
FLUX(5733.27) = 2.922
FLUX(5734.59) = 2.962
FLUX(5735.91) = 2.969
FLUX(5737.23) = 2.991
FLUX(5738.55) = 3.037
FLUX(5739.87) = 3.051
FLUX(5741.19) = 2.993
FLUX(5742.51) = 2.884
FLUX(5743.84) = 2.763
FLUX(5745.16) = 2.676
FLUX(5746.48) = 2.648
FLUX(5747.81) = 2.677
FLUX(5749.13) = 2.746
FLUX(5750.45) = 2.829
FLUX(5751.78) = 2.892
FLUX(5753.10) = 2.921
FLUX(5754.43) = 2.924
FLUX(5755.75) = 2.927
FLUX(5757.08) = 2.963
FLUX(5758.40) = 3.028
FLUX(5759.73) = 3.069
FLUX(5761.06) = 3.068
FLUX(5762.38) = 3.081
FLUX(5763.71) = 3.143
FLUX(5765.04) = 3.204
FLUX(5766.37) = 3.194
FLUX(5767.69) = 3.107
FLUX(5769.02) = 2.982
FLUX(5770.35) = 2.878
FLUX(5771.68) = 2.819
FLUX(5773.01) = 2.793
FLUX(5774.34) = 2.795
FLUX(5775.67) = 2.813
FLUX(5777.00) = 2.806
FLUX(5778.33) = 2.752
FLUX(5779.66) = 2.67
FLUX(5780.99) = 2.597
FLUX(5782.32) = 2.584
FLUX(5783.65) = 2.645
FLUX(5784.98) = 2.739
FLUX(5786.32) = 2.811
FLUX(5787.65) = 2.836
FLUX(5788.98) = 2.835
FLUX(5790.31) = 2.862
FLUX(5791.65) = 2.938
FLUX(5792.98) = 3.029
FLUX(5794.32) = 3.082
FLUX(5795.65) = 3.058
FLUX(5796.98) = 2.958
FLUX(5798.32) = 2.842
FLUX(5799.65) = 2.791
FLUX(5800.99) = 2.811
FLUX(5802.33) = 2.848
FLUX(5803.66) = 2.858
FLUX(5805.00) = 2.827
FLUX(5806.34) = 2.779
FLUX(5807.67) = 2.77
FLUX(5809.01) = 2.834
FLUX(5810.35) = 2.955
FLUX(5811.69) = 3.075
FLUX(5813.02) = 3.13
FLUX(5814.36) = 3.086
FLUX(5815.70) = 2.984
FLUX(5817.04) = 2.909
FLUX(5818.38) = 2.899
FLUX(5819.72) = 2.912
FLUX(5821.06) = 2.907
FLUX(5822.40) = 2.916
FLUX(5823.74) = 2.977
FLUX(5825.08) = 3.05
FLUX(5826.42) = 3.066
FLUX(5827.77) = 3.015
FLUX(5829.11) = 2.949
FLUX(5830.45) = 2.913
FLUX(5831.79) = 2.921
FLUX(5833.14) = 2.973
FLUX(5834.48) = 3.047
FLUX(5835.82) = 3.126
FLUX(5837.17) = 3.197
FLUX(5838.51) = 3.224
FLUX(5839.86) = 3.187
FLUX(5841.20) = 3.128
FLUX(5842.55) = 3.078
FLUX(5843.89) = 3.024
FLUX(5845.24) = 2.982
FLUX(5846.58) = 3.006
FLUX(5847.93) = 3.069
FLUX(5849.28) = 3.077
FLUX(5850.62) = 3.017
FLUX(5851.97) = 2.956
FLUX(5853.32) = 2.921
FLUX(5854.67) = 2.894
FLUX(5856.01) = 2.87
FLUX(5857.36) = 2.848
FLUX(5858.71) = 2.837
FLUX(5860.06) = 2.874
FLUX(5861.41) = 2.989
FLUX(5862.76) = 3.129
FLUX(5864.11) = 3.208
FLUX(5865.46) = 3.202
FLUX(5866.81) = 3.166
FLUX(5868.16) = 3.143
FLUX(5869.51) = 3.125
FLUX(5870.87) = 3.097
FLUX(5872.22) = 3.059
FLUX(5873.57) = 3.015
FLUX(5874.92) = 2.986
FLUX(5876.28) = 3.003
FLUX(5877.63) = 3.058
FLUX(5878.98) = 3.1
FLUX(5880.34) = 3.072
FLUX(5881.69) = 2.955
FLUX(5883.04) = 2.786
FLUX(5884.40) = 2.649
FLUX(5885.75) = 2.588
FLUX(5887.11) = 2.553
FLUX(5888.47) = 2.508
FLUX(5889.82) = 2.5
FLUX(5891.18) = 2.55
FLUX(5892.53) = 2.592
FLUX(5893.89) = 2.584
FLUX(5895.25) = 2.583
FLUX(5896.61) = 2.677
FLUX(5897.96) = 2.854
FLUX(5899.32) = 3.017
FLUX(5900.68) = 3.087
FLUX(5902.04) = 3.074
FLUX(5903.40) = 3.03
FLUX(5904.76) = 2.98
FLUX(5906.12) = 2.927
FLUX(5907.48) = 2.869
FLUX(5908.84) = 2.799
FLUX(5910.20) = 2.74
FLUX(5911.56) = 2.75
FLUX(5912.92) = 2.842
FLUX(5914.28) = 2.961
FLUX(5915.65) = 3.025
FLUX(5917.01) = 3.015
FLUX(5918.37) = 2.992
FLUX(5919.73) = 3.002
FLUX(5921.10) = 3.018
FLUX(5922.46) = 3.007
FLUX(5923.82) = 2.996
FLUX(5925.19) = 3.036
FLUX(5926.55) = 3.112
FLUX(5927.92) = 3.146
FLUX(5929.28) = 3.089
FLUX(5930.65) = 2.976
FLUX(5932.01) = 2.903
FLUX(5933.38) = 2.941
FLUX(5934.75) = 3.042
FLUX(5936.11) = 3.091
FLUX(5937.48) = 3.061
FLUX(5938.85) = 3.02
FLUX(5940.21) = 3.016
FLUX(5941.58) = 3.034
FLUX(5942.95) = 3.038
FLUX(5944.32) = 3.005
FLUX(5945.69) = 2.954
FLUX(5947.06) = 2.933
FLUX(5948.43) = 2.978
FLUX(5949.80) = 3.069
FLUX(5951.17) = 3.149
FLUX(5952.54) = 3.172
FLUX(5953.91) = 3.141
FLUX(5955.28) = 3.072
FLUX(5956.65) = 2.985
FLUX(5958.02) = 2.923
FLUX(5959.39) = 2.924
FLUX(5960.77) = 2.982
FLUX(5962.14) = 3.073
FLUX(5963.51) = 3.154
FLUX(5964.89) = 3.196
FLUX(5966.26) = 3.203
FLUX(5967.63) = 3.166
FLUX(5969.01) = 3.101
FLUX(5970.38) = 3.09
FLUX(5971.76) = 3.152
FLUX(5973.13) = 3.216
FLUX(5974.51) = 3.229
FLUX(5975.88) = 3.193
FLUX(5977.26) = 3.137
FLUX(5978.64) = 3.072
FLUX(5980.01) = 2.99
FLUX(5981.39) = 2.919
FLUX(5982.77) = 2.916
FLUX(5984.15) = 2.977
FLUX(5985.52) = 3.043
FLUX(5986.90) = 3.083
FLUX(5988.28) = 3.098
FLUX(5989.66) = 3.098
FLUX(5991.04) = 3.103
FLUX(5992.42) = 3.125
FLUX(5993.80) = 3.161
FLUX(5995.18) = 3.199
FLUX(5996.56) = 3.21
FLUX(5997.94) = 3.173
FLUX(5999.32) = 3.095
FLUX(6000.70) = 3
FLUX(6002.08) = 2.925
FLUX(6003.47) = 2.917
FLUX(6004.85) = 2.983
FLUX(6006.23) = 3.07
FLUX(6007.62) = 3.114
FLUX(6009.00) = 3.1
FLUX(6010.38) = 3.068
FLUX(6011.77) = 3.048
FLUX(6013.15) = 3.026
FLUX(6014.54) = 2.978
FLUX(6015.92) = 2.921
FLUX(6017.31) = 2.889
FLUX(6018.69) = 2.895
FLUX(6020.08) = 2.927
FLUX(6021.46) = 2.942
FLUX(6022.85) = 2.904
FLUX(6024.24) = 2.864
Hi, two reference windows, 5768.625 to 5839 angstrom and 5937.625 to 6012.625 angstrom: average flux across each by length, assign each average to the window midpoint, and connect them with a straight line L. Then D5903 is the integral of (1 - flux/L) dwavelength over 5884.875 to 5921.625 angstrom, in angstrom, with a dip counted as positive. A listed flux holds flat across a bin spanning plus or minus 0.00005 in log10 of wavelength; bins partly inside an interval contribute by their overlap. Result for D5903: 2.24 angstrom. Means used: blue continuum 2.9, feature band 2.82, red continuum 3.07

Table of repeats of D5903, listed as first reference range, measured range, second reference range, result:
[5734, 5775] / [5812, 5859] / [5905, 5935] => -0.9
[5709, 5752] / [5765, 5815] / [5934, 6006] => 0.9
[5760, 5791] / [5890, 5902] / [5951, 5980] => 1.1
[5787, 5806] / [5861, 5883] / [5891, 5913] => -1.8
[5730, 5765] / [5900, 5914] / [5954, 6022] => 0.5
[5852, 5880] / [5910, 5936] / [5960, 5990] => 0.6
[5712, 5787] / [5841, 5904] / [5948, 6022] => 1.2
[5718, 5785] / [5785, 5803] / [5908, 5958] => 0.2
